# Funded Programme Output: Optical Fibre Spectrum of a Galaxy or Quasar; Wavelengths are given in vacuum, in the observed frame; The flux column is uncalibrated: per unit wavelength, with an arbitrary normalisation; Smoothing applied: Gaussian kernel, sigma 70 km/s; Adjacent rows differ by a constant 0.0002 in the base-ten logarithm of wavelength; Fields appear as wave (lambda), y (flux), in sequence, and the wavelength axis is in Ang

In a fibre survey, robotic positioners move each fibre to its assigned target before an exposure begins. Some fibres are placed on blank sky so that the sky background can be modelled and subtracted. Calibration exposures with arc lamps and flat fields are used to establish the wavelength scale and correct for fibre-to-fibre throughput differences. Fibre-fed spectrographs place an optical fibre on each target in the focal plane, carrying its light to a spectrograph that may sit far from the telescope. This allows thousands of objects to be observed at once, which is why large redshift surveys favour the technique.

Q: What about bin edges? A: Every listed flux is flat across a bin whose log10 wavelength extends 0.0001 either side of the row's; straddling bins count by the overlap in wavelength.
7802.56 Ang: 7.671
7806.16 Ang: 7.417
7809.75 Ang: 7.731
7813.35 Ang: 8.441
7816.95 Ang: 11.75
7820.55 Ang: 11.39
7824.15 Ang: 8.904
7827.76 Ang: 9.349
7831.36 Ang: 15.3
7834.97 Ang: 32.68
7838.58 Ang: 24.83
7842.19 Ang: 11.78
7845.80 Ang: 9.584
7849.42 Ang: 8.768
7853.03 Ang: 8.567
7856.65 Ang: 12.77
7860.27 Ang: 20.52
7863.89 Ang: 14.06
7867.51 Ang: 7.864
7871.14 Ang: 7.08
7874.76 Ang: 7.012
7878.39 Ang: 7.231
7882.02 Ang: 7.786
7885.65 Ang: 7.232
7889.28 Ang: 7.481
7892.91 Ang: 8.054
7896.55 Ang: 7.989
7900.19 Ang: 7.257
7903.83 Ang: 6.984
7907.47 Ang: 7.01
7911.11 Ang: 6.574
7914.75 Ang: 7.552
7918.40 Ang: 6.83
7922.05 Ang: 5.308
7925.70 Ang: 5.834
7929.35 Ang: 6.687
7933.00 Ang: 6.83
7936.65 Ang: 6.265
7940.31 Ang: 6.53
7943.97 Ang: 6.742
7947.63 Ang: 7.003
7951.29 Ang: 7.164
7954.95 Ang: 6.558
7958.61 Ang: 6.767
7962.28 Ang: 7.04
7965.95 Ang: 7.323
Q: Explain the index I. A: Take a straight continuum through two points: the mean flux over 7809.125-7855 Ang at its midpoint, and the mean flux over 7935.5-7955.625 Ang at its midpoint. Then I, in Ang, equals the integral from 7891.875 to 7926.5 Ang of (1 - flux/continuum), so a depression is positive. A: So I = 7.3 Ang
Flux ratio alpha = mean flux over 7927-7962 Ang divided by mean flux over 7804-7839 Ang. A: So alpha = 0.51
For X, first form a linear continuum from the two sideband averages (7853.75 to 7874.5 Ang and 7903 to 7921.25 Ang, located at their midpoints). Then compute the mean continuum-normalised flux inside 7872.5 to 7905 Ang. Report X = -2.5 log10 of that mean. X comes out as 0.23 mag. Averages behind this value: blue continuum 11.8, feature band 7.45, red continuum 6.9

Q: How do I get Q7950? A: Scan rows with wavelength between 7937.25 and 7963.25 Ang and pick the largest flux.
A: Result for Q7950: 7.164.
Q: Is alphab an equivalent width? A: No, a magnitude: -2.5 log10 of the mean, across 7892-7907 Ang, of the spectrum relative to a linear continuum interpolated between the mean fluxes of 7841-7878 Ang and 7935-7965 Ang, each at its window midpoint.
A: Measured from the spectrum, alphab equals 0.19 mag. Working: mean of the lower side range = 10.6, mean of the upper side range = 6.78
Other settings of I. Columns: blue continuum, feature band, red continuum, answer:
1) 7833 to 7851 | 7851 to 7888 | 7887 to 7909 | 8.2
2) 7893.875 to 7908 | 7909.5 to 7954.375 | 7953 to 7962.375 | 2.7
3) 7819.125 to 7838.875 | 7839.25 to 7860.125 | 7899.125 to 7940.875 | 3.5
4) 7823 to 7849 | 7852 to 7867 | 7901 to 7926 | -0.8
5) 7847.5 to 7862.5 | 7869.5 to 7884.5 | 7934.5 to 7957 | 5.3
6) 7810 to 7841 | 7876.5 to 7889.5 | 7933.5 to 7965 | 4.3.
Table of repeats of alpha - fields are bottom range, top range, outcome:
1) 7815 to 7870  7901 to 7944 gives 0.48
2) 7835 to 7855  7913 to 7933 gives 0.45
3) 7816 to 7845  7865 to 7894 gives 0.49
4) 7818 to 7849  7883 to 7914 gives 0.49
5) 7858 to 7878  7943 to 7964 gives 0.62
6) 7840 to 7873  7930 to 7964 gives 0.59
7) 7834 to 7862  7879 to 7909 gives 0.48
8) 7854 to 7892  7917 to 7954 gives 0.66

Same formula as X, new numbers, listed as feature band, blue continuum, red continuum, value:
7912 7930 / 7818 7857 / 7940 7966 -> 0.348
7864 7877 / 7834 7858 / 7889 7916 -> 0.394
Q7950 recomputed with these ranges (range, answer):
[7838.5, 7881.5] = 24.83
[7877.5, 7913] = 8.054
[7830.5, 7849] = 32.68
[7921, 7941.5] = 6.83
